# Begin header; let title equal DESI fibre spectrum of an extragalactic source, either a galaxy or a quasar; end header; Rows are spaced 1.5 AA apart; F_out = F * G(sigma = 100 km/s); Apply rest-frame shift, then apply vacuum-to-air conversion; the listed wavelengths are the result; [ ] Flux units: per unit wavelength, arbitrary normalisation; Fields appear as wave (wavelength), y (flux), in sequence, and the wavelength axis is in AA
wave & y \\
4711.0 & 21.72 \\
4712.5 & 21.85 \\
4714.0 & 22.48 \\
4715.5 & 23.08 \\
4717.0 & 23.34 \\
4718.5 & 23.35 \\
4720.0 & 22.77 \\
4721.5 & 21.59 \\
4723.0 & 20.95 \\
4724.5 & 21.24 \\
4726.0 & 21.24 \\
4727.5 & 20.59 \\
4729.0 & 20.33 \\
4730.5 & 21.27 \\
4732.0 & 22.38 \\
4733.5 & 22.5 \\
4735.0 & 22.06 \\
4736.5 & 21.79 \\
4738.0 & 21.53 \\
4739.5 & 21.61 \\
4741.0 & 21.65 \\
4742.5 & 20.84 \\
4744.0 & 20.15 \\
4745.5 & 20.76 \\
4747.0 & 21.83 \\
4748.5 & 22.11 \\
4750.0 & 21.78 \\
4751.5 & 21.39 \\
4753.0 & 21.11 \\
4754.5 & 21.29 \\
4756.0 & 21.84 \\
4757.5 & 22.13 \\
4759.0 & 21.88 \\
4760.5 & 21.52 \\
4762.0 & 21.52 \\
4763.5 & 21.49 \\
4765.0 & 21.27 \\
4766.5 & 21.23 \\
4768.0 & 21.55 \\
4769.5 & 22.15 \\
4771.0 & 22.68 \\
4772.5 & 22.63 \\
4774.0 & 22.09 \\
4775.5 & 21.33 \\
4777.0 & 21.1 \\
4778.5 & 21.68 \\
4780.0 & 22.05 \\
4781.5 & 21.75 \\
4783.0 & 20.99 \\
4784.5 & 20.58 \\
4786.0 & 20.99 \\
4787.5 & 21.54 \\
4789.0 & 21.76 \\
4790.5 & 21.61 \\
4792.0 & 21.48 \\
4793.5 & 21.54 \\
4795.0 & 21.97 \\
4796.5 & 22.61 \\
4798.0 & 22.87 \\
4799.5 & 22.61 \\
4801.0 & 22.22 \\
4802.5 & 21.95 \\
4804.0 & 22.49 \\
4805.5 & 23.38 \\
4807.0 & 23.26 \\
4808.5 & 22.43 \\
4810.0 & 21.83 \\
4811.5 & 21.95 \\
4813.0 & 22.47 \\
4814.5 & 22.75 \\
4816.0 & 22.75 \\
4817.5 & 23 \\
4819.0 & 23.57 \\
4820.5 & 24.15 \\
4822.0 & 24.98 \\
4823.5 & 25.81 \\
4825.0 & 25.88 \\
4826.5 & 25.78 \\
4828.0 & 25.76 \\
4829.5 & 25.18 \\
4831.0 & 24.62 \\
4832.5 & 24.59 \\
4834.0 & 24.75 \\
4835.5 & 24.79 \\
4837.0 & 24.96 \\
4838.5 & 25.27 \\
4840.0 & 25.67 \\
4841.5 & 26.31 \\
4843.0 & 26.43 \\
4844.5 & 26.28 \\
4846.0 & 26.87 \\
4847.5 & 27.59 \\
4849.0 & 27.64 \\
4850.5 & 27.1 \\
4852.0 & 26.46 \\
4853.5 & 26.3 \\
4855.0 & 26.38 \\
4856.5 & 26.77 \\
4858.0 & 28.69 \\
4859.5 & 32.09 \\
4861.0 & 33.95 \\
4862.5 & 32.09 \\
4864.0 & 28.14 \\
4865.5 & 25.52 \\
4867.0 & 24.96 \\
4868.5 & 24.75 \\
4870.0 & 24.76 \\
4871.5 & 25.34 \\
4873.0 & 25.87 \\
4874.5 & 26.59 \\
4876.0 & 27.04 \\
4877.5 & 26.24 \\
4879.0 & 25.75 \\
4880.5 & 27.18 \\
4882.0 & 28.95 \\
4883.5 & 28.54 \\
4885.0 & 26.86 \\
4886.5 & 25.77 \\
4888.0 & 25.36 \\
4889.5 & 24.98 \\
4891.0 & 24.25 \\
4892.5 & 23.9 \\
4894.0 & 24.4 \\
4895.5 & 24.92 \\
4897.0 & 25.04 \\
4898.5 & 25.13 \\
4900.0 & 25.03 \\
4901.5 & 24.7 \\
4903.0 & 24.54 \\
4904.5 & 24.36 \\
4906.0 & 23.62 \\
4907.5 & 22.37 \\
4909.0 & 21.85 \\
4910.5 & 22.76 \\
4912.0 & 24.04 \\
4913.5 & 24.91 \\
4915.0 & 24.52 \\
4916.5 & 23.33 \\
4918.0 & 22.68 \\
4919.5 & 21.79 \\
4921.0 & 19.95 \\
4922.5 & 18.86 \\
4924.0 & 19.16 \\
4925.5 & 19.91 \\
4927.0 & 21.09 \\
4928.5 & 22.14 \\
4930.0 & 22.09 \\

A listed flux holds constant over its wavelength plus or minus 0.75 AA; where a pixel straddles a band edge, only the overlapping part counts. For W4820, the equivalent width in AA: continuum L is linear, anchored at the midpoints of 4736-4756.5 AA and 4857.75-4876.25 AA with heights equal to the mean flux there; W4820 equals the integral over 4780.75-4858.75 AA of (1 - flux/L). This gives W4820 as 3.7 AA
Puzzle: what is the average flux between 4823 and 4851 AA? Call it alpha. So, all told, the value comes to 25.8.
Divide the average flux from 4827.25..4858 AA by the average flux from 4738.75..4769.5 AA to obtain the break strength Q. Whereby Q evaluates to 1.21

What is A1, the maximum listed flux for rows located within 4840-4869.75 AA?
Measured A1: 33.95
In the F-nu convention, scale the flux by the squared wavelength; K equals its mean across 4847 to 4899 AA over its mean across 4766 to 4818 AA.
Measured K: 1.25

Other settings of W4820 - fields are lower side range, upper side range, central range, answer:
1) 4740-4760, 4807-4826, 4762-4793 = 1.0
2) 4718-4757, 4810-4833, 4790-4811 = 1.1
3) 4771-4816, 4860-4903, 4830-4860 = -2.3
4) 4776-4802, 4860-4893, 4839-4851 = -0.8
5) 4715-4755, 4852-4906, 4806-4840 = 0.6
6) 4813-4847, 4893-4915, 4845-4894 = -4.8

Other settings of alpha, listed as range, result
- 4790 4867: 25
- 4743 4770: 21.5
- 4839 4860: 27.1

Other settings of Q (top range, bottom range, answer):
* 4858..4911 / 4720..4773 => 1.21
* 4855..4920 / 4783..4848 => 1.09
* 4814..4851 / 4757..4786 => 1.17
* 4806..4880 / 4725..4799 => 1.19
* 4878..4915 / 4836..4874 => 0.92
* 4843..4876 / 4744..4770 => 1.27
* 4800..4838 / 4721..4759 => 1.11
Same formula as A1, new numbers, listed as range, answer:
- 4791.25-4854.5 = 27.64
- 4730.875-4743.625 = 22.5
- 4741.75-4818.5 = 23.38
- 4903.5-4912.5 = 24.36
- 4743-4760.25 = 22.13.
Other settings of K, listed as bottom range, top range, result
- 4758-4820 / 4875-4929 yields 1.14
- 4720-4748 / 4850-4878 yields 1.35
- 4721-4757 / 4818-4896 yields 1.29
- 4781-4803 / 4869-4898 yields 1.23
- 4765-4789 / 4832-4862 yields 1.29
